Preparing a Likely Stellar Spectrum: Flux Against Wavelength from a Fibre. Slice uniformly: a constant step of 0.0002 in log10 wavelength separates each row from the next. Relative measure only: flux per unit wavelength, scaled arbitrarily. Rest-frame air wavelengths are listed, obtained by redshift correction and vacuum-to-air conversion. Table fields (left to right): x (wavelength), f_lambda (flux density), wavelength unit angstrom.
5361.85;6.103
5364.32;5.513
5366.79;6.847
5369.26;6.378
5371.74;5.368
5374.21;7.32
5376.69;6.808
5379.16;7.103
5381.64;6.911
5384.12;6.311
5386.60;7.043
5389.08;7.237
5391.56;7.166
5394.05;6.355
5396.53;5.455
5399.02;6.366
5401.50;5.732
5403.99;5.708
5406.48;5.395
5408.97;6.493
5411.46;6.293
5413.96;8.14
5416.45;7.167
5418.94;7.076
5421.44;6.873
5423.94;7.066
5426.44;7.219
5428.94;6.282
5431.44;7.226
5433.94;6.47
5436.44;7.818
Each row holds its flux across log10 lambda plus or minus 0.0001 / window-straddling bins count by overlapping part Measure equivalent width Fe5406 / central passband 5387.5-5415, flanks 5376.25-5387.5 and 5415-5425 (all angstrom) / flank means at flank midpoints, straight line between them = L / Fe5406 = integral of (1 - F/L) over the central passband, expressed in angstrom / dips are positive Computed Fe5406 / 2.2 angstrom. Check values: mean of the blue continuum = 6.83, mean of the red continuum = 7.07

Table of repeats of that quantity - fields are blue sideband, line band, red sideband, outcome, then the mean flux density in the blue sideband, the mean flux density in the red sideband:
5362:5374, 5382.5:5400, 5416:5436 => -0.29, 6.14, 6.95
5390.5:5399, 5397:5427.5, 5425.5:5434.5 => -0.13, 6.31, 6.81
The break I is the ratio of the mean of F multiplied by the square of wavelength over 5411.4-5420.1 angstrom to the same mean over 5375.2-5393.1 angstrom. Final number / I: 1.1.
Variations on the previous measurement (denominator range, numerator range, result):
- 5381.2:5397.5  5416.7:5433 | 1.06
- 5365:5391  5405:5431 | 1.03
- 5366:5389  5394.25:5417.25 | 0.95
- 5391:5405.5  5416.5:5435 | 1.15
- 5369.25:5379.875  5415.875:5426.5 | 1.09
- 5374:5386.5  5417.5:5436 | 1.03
